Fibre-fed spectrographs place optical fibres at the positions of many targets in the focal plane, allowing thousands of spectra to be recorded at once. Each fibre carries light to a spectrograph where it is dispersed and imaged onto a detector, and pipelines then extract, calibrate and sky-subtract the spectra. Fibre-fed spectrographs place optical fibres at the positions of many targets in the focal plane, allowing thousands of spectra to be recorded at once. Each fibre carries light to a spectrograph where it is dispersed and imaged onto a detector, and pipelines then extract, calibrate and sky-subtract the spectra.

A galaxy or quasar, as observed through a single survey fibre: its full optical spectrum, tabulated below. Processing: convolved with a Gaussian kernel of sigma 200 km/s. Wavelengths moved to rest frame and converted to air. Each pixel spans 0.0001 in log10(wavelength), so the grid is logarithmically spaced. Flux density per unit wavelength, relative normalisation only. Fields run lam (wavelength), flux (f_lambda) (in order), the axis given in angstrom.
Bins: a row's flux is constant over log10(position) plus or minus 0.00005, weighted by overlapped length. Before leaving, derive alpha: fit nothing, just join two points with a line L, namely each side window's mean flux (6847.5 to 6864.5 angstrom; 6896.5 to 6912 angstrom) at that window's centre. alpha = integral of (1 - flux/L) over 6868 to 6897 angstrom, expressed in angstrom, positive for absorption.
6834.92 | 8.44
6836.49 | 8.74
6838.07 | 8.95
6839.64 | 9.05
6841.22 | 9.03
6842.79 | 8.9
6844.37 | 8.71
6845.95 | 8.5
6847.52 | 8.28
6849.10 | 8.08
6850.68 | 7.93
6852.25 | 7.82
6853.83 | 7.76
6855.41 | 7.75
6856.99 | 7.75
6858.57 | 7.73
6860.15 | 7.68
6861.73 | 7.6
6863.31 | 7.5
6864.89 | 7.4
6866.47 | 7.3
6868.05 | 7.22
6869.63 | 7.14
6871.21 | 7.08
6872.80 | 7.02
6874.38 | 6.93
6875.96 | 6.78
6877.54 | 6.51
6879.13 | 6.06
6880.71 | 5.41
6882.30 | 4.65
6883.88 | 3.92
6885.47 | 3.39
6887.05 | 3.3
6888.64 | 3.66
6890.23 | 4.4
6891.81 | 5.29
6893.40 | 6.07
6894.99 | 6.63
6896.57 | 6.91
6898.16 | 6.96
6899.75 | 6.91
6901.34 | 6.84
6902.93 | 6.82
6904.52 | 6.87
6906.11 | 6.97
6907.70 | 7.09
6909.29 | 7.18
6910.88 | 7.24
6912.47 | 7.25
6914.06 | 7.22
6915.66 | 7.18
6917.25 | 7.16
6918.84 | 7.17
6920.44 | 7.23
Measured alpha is 6.7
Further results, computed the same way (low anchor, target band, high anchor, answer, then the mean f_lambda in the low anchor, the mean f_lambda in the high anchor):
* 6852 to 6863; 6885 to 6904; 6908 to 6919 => 4.40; 7.71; 7.2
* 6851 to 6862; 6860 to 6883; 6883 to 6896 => -1.70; 7.74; 4.63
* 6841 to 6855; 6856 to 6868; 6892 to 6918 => 0.61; 8.29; 6.92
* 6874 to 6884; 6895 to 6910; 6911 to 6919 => -0.47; 5.83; 7.2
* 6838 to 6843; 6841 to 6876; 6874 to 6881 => -0.11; 9.01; 6.37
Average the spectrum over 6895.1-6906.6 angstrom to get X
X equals 6.88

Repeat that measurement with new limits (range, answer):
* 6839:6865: 8.1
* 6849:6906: 6.51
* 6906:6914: 7.17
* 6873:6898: 5.41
